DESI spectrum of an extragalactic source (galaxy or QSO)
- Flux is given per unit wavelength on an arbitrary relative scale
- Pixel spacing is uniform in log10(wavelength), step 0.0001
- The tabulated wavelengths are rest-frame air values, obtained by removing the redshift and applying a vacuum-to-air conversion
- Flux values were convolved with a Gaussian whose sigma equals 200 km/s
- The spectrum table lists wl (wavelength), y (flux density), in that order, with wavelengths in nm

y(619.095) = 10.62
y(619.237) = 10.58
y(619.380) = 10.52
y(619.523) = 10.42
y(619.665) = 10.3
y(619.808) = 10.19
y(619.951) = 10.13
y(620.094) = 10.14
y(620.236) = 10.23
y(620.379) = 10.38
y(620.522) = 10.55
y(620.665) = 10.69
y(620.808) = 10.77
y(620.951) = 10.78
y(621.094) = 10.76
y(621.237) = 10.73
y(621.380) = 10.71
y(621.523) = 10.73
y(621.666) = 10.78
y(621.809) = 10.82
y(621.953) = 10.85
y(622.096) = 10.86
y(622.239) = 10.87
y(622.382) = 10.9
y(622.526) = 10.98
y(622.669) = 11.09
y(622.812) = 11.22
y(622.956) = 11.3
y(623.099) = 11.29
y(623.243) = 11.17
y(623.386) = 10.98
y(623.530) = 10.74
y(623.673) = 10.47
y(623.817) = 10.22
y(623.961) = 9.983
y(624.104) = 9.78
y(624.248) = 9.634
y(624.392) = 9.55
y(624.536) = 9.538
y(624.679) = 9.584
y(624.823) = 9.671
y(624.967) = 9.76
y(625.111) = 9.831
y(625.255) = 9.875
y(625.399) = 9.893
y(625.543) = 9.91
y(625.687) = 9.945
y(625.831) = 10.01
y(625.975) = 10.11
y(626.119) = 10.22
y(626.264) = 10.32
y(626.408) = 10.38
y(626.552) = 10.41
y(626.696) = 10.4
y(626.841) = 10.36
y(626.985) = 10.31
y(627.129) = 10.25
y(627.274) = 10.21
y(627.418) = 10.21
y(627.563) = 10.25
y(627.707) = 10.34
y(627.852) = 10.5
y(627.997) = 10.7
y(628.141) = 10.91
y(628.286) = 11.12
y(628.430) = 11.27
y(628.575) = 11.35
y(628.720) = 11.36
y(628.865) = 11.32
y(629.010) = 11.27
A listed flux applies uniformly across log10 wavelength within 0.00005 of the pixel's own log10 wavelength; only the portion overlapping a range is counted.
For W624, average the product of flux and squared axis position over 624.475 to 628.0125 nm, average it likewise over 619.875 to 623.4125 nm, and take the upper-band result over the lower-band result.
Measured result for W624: 0.95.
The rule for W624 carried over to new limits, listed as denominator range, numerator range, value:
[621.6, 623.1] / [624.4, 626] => 0.90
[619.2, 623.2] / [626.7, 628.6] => 1.01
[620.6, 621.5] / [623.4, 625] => 0.94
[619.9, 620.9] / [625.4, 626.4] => 0.98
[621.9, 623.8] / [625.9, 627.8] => 0.95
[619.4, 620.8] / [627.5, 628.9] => 1.08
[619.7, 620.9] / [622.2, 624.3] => 1.04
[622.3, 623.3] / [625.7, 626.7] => 0.93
